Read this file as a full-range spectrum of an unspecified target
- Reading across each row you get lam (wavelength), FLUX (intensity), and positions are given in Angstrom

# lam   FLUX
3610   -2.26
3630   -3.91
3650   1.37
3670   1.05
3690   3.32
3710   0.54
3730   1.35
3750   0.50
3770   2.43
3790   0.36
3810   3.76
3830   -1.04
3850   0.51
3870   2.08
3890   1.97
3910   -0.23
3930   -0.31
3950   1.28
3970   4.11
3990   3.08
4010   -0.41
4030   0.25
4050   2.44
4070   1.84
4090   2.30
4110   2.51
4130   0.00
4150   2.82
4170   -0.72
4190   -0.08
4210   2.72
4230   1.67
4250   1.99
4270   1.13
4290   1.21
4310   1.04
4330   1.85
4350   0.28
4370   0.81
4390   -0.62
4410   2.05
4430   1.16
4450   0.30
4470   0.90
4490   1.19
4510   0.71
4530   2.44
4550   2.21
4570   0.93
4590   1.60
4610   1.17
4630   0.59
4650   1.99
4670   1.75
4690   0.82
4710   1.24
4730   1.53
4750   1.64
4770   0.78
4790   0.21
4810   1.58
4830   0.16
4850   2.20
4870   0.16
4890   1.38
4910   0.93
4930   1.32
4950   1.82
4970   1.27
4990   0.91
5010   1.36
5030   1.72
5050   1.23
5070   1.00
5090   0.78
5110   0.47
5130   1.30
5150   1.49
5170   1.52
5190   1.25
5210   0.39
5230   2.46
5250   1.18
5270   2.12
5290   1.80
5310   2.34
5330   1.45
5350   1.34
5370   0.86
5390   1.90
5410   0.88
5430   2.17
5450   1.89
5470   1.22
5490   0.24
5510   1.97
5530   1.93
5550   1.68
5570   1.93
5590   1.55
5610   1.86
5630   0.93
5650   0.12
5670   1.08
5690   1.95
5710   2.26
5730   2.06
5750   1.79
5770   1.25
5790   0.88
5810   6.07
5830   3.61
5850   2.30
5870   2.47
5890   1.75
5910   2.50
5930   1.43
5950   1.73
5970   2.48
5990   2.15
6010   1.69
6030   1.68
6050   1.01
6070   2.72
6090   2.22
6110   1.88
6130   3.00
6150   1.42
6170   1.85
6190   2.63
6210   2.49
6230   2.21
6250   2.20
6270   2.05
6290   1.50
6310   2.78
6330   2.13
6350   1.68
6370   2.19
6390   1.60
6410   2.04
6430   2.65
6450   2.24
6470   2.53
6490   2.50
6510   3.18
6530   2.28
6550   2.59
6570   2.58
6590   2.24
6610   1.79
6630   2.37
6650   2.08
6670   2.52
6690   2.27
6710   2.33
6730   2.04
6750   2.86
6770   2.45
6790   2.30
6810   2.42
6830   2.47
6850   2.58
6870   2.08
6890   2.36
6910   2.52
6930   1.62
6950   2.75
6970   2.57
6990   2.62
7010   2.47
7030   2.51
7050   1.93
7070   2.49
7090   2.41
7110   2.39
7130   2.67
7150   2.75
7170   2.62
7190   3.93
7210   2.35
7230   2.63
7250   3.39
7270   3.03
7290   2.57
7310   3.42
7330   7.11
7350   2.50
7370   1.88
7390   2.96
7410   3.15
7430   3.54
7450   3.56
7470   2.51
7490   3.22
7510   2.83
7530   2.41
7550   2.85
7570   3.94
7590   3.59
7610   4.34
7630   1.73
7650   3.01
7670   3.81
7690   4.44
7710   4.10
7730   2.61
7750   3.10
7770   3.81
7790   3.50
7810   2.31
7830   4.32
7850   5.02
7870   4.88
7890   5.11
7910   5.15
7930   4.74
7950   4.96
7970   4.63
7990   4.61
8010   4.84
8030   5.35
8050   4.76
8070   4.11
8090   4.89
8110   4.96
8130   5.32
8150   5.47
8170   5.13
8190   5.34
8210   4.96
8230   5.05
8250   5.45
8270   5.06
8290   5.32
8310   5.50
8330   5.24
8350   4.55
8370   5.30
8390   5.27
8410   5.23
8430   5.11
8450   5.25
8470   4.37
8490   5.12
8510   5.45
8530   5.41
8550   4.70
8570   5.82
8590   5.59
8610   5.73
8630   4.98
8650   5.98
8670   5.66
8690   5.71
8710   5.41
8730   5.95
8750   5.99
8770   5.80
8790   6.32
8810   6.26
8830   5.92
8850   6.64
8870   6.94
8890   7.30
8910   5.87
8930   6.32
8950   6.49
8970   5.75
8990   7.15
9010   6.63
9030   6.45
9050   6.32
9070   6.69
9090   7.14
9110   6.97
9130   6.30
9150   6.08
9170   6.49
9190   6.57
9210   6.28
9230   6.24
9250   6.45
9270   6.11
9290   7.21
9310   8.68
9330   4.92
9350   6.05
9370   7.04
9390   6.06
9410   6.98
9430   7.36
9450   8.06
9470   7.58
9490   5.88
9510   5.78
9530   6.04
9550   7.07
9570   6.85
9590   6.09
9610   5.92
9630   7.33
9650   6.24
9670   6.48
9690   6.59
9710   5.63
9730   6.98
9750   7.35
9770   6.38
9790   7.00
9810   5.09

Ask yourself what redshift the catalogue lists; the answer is 0.966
